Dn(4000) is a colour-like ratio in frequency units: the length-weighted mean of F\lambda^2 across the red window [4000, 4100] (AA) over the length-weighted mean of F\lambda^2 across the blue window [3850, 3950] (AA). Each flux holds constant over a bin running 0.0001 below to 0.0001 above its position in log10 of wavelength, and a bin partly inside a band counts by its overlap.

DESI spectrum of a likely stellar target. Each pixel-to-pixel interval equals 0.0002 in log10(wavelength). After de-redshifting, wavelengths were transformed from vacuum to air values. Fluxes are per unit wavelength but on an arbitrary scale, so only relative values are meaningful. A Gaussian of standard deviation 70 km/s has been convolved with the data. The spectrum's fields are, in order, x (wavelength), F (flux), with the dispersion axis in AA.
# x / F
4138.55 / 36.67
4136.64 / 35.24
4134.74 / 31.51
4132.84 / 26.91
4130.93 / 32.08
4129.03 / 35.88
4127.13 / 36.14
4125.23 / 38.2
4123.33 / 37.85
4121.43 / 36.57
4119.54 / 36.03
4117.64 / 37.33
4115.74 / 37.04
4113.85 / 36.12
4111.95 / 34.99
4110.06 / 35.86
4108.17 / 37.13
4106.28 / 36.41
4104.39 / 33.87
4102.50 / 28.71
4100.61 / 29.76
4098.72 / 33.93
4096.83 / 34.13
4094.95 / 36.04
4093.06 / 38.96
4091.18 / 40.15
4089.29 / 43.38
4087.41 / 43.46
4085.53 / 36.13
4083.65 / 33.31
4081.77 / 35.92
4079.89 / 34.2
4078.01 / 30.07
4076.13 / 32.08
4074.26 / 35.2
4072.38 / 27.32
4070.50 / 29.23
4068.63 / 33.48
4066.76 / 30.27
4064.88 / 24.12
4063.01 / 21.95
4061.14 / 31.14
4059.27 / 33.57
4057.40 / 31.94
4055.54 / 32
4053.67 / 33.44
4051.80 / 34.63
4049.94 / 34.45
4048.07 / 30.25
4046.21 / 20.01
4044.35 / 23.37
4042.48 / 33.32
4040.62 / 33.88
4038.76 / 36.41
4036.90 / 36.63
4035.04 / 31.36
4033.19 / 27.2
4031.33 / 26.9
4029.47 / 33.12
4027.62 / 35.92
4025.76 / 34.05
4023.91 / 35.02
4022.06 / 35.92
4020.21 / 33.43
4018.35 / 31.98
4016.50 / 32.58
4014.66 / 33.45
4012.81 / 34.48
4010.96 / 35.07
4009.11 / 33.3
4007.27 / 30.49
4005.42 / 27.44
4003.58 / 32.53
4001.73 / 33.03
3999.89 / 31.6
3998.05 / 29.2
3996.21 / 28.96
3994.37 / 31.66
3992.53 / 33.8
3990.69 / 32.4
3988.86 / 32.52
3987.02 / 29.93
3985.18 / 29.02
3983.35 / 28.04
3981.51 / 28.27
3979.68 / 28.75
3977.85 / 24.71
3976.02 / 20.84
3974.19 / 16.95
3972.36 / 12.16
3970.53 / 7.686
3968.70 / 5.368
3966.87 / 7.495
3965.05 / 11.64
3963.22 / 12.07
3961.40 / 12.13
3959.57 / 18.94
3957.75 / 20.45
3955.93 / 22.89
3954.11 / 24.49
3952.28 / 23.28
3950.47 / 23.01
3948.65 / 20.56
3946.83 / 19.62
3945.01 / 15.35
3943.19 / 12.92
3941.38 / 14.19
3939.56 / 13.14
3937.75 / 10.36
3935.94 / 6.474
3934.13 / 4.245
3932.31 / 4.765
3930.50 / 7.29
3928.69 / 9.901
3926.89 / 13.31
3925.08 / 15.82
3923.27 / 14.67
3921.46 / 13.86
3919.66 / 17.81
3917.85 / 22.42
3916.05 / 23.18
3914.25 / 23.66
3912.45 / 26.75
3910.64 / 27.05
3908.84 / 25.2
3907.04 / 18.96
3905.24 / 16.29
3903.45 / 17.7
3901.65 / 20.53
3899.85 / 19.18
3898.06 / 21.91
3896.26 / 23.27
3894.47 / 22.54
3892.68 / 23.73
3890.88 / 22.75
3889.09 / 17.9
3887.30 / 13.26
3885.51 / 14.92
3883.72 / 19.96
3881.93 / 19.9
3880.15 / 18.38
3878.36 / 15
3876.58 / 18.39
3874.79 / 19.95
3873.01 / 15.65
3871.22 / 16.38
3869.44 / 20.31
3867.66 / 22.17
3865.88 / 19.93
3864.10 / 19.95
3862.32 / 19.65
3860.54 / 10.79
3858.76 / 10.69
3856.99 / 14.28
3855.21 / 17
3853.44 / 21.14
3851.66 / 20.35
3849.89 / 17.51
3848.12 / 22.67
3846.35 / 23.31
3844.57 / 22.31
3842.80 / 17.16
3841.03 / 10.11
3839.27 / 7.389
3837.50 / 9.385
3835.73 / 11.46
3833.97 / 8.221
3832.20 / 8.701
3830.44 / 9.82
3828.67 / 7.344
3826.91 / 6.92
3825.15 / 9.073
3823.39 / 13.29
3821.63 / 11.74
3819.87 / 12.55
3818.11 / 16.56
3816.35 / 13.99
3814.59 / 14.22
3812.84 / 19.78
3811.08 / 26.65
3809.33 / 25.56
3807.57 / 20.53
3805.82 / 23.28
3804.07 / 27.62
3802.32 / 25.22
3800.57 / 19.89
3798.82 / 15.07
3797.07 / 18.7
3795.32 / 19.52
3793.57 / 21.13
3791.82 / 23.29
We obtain 2.03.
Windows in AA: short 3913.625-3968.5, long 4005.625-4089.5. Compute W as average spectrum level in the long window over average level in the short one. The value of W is 2.13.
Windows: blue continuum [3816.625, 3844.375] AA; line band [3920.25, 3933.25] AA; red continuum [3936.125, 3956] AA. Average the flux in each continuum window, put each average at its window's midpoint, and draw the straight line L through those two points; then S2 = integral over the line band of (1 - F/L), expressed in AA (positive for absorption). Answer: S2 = 3.9 AA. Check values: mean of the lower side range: 11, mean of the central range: 11.5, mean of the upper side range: 17.5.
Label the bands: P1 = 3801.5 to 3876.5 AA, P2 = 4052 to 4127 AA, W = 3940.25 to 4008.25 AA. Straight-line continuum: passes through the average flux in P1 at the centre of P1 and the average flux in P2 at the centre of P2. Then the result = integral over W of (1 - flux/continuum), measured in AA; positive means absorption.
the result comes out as 9.7 AA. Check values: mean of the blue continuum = 16.5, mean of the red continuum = 34.2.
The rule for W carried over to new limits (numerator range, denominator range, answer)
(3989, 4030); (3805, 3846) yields 2.29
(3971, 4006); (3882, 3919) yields 1.32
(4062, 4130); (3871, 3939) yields 1.98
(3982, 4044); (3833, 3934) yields 1.83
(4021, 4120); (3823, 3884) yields 2.14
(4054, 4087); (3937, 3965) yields 1.81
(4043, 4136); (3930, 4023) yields 1.47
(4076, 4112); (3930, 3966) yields 2.37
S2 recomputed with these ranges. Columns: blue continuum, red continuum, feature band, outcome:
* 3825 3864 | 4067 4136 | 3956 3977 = 9.0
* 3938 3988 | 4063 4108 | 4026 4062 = -3.9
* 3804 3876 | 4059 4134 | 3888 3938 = 7.9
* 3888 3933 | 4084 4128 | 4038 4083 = 1.9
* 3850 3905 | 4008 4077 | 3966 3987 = 5.6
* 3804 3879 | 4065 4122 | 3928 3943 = 9.2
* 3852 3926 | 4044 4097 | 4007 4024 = -3.0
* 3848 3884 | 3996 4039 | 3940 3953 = 3.8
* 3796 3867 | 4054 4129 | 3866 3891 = 1.7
